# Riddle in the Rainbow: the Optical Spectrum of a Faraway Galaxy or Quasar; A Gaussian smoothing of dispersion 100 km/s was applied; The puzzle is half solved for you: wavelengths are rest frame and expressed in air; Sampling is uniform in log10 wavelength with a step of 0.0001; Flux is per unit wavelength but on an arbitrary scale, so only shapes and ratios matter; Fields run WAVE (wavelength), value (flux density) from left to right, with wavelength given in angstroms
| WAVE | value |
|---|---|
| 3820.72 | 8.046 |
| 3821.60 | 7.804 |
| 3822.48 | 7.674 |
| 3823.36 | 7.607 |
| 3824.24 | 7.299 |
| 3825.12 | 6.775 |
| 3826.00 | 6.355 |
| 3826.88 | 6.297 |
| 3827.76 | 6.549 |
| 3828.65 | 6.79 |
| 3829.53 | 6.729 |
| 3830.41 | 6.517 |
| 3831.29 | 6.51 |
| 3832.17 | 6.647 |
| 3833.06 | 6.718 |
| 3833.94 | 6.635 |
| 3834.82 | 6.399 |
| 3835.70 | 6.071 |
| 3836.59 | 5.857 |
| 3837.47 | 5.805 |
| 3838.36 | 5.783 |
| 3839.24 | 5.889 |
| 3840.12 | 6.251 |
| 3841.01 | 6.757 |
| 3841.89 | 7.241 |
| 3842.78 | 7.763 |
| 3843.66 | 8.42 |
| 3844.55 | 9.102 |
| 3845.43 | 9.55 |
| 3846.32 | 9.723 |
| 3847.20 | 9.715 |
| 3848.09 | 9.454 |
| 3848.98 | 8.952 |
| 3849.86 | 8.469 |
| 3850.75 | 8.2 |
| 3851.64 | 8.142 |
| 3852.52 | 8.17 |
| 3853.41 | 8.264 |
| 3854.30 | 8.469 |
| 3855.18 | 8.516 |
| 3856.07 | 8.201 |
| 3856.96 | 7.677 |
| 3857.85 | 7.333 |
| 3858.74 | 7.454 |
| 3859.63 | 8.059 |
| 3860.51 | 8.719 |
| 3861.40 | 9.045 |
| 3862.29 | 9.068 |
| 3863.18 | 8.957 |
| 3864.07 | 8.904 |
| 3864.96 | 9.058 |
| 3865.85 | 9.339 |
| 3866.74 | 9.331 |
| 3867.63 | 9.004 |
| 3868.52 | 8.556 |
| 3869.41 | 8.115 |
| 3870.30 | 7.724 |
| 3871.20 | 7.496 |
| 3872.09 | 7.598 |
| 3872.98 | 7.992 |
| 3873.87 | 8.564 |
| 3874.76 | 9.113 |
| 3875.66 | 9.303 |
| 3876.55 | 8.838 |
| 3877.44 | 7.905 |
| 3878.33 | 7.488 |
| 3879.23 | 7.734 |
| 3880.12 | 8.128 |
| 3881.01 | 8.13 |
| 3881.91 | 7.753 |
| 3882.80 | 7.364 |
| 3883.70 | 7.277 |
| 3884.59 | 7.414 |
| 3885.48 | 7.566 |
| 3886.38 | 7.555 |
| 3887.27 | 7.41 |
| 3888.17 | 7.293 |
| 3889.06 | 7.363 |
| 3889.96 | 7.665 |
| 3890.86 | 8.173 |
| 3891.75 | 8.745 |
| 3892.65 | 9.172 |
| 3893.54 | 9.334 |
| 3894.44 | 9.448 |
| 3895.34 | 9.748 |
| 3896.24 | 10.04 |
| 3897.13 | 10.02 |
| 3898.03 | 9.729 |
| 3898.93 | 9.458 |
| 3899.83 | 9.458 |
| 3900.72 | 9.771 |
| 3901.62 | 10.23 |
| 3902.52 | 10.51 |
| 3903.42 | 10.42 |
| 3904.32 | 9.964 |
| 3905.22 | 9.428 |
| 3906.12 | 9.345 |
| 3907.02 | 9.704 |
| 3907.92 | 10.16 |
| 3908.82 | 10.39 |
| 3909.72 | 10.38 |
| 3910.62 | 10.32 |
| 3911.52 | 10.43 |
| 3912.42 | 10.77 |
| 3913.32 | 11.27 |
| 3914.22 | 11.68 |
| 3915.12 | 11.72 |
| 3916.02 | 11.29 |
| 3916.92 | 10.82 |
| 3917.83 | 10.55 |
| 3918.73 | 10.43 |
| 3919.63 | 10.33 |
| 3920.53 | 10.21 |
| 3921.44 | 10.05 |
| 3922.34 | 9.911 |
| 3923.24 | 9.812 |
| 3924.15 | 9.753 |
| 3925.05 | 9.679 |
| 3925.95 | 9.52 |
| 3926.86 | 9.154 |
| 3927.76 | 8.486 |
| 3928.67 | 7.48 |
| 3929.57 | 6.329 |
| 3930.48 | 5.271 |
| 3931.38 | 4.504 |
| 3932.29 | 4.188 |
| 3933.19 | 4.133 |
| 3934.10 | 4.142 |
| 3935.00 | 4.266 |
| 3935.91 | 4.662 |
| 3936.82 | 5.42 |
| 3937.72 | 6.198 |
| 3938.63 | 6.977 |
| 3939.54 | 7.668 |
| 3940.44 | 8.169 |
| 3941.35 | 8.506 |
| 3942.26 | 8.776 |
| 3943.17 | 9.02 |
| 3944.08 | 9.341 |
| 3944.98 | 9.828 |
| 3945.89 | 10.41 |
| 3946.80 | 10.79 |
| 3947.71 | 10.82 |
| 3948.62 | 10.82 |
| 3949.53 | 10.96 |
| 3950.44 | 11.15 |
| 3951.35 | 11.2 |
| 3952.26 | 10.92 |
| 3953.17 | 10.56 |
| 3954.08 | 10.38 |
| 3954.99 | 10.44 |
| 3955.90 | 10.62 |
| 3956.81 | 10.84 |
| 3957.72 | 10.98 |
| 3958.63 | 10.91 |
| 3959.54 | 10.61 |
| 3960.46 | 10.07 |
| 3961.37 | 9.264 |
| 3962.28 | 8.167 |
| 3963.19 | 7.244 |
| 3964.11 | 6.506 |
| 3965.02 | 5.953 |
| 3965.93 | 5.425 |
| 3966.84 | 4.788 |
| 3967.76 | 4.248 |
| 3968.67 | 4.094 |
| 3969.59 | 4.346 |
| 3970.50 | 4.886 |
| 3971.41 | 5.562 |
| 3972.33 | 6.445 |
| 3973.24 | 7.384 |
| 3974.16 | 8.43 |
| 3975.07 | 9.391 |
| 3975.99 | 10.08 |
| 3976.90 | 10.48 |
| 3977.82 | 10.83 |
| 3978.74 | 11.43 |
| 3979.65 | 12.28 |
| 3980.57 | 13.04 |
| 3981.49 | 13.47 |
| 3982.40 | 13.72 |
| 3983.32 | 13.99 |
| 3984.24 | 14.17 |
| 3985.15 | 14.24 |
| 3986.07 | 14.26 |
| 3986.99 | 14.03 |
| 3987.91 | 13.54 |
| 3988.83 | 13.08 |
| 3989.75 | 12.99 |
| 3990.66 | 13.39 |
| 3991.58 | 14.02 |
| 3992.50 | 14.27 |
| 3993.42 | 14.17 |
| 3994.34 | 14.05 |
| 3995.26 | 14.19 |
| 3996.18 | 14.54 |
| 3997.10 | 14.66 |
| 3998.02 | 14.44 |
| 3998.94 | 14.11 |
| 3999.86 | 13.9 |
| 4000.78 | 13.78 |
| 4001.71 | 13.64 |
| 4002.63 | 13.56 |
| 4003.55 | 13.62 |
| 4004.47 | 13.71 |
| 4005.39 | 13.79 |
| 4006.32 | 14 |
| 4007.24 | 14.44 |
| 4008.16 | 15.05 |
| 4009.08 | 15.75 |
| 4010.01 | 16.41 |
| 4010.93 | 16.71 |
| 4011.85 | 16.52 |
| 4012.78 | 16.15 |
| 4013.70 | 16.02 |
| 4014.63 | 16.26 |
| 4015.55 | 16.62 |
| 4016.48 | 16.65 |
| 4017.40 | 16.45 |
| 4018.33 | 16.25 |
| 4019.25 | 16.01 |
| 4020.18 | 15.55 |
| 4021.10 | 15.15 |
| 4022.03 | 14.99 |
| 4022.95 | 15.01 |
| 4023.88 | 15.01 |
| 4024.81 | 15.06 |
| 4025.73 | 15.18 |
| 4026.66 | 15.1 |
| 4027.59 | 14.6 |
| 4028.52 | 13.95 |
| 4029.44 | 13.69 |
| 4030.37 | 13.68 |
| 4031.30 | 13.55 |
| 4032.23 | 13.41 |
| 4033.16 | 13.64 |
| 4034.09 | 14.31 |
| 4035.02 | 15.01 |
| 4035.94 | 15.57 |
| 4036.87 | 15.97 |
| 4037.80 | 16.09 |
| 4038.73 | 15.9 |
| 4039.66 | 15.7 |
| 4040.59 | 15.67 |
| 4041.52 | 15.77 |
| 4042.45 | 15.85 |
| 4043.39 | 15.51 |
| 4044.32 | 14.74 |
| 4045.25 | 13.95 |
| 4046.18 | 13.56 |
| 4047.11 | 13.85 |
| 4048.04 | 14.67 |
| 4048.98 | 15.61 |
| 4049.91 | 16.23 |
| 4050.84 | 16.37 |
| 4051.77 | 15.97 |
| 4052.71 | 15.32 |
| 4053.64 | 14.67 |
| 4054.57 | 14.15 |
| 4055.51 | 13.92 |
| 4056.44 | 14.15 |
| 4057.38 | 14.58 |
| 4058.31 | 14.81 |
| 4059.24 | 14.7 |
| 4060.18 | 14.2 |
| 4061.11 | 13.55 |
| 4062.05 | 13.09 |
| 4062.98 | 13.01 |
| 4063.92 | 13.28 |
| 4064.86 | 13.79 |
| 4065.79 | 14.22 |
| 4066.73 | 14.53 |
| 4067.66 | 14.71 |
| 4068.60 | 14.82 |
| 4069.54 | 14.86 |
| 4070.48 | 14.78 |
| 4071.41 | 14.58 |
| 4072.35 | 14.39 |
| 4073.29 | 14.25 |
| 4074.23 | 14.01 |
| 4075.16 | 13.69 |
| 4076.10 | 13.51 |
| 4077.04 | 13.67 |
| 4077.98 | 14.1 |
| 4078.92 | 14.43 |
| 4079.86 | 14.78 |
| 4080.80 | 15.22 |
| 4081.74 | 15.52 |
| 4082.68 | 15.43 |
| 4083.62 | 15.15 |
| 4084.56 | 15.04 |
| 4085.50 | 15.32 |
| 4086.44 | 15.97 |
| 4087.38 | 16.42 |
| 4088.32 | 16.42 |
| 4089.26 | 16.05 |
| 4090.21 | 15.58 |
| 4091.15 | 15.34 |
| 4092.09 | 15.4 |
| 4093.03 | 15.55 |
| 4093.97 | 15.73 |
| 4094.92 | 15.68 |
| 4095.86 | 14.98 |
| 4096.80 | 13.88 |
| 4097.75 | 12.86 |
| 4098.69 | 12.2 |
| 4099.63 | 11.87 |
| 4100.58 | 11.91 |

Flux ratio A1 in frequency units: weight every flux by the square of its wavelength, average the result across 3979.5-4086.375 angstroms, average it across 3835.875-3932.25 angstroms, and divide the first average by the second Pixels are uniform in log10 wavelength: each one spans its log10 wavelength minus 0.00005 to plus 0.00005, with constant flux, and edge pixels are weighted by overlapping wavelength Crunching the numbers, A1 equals 1.81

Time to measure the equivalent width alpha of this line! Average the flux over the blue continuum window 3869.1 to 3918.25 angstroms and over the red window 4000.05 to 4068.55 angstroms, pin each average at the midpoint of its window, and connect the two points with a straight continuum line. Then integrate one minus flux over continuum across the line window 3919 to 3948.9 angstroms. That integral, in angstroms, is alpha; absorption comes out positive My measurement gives 7.6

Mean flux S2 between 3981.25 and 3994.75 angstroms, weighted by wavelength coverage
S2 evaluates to 13.8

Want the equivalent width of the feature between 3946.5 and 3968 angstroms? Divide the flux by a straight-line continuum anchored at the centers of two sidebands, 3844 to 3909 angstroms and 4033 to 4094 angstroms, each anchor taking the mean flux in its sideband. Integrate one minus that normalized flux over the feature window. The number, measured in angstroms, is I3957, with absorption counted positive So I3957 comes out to 3.7 angstroms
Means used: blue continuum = 8.7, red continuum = 14.9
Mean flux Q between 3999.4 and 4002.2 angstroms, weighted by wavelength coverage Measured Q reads 13.7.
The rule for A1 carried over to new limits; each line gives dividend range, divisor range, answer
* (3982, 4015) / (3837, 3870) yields 1.88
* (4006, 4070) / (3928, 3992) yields 1.69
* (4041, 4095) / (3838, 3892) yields 2.01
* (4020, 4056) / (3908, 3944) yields 1.85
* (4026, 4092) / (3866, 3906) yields 1.86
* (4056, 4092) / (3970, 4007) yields 1.22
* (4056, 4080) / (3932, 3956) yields 1.76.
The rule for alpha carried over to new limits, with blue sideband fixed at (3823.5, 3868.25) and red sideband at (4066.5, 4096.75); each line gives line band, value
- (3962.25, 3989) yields 5.2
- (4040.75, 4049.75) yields -0.7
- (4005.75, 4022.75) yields -3.8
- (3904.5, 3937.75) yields 4.1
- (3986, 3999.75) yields -1.9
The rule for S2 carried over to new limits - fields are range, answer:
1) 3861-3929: 9.18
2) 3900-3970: 8.88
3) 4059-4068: 13.9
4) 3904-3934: 9.25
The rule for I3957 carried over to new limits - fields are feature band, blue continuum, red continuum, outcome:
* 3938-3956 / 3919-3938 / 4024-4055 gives -2.46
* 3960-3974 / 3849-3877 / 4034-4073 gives 6.53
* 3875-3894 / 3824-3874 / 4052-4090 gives 1.85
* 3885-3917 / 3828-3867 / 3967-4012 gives -0.26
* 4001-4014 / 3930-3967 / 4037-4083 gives -3.58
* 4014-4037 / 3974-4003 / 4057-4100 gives -2.20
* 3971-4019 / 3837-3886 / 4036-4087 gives -3.64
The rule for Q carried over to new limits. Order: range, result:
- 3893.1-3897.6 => 9.71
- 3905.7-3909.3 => 9.91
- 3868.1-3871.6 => 7.96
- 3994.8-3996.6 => 14.4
